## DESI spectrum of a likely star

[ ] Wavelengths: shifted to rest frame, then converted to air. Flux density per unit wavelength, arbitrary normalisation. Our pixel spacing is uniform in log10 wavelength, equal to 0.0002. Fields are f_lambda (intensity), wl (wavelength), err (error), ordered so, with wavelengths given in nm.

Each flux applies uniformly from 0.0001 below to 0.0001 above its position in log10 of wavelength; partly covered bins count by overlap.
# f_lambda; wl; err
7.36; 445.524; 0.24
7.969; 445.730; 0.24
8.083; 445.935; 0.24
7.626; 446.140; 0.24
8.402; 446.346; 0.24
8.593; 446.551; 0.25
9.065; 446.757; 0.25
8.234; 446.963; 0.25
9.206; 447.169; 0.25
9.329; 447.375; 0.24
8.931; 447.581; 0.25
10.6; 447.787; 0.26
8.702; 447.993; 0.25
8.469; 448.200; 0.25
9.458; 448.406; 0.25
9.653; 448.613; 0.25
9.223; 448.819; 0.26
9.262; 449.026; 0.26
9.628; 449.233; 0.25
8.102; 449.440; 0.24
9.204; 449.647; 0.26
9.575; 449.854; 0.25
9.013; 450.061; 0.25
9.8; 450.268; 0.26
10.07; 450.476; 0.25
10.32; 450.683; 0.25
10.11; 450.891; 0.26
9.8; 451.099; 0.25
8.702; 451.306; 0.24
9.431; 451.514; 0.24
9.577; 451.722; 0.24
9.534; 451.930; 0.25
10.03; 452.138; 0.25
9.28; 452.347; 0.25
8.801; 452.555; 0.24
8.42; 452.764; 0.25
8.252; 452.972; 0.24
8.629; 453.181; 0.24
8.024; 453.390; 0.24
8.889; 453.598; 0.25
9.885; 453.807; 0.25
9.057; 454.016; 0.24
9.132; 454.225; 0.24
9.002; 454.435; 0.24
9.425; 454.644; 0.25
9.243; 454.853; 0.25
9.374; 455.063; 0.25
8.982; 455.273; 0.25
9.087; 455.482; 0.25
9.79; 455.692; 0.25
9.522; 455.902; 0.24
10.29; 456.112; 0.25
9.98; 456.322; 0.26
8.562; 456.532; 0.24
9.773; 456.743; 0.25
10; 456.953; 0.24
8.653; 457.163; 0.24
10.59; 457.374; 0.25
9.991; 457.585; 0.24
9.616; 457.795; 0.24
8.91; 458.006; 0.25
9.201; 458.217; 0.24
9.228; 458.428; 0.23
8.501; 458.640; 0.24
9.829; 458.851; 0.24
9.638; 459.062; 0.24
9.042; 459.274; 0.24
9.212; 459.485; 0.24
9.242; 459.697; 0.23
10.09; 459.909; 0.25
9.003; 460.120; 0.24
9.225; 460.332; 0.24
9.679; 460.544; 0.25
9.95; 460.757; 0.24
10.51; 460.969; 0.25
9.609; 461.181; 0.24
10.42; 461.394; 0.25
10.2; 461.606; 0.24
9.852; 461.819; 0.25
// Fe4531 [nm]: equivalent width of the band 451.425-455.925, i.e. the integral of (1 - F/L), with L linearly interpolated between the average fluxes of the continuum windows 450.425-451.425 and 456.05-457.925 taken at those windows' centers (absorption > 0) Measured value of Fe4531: 0.28 nm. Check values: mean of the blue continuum 9.78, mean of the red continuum 9.7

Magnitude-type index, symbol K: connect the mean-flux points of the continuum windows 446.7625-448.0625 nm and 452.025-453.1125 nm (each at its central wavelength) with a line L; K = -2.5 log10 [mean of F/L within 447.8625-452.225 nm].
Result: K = -0.04 mag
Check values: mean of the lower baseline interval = 9.17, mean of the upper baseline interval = 8.95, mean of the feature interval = 9.42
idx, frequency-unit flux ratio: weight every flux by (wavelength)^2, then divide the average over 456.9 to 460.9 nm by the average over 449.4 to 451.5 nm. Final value 1.03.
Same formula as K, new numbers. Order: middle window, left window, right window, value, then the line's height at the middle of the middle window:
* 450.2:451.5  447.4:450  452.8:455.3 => -0.074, 9.13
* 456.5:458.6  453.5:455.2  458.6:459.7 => -0.020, 9.27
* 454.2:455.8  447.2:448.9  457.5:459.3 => 0.007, 9.32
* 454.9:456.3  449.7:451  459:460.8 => 0.008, 9.59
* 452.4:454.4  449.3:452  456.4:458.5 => 0.079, 9.48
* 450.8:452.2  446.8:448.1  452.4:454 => -0.085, 8.86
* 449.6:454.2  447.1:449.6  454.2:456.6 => 0.001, 9.3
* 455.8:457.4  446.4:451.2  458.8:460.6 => -0.027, 9.39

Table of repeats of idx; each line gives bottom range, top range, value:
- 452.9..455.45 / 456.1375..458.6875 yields 1.07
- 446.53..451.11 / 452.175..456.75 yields 1.01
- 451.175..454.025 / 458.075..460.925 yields 1.07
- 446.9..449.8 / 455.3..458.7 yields 1.08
